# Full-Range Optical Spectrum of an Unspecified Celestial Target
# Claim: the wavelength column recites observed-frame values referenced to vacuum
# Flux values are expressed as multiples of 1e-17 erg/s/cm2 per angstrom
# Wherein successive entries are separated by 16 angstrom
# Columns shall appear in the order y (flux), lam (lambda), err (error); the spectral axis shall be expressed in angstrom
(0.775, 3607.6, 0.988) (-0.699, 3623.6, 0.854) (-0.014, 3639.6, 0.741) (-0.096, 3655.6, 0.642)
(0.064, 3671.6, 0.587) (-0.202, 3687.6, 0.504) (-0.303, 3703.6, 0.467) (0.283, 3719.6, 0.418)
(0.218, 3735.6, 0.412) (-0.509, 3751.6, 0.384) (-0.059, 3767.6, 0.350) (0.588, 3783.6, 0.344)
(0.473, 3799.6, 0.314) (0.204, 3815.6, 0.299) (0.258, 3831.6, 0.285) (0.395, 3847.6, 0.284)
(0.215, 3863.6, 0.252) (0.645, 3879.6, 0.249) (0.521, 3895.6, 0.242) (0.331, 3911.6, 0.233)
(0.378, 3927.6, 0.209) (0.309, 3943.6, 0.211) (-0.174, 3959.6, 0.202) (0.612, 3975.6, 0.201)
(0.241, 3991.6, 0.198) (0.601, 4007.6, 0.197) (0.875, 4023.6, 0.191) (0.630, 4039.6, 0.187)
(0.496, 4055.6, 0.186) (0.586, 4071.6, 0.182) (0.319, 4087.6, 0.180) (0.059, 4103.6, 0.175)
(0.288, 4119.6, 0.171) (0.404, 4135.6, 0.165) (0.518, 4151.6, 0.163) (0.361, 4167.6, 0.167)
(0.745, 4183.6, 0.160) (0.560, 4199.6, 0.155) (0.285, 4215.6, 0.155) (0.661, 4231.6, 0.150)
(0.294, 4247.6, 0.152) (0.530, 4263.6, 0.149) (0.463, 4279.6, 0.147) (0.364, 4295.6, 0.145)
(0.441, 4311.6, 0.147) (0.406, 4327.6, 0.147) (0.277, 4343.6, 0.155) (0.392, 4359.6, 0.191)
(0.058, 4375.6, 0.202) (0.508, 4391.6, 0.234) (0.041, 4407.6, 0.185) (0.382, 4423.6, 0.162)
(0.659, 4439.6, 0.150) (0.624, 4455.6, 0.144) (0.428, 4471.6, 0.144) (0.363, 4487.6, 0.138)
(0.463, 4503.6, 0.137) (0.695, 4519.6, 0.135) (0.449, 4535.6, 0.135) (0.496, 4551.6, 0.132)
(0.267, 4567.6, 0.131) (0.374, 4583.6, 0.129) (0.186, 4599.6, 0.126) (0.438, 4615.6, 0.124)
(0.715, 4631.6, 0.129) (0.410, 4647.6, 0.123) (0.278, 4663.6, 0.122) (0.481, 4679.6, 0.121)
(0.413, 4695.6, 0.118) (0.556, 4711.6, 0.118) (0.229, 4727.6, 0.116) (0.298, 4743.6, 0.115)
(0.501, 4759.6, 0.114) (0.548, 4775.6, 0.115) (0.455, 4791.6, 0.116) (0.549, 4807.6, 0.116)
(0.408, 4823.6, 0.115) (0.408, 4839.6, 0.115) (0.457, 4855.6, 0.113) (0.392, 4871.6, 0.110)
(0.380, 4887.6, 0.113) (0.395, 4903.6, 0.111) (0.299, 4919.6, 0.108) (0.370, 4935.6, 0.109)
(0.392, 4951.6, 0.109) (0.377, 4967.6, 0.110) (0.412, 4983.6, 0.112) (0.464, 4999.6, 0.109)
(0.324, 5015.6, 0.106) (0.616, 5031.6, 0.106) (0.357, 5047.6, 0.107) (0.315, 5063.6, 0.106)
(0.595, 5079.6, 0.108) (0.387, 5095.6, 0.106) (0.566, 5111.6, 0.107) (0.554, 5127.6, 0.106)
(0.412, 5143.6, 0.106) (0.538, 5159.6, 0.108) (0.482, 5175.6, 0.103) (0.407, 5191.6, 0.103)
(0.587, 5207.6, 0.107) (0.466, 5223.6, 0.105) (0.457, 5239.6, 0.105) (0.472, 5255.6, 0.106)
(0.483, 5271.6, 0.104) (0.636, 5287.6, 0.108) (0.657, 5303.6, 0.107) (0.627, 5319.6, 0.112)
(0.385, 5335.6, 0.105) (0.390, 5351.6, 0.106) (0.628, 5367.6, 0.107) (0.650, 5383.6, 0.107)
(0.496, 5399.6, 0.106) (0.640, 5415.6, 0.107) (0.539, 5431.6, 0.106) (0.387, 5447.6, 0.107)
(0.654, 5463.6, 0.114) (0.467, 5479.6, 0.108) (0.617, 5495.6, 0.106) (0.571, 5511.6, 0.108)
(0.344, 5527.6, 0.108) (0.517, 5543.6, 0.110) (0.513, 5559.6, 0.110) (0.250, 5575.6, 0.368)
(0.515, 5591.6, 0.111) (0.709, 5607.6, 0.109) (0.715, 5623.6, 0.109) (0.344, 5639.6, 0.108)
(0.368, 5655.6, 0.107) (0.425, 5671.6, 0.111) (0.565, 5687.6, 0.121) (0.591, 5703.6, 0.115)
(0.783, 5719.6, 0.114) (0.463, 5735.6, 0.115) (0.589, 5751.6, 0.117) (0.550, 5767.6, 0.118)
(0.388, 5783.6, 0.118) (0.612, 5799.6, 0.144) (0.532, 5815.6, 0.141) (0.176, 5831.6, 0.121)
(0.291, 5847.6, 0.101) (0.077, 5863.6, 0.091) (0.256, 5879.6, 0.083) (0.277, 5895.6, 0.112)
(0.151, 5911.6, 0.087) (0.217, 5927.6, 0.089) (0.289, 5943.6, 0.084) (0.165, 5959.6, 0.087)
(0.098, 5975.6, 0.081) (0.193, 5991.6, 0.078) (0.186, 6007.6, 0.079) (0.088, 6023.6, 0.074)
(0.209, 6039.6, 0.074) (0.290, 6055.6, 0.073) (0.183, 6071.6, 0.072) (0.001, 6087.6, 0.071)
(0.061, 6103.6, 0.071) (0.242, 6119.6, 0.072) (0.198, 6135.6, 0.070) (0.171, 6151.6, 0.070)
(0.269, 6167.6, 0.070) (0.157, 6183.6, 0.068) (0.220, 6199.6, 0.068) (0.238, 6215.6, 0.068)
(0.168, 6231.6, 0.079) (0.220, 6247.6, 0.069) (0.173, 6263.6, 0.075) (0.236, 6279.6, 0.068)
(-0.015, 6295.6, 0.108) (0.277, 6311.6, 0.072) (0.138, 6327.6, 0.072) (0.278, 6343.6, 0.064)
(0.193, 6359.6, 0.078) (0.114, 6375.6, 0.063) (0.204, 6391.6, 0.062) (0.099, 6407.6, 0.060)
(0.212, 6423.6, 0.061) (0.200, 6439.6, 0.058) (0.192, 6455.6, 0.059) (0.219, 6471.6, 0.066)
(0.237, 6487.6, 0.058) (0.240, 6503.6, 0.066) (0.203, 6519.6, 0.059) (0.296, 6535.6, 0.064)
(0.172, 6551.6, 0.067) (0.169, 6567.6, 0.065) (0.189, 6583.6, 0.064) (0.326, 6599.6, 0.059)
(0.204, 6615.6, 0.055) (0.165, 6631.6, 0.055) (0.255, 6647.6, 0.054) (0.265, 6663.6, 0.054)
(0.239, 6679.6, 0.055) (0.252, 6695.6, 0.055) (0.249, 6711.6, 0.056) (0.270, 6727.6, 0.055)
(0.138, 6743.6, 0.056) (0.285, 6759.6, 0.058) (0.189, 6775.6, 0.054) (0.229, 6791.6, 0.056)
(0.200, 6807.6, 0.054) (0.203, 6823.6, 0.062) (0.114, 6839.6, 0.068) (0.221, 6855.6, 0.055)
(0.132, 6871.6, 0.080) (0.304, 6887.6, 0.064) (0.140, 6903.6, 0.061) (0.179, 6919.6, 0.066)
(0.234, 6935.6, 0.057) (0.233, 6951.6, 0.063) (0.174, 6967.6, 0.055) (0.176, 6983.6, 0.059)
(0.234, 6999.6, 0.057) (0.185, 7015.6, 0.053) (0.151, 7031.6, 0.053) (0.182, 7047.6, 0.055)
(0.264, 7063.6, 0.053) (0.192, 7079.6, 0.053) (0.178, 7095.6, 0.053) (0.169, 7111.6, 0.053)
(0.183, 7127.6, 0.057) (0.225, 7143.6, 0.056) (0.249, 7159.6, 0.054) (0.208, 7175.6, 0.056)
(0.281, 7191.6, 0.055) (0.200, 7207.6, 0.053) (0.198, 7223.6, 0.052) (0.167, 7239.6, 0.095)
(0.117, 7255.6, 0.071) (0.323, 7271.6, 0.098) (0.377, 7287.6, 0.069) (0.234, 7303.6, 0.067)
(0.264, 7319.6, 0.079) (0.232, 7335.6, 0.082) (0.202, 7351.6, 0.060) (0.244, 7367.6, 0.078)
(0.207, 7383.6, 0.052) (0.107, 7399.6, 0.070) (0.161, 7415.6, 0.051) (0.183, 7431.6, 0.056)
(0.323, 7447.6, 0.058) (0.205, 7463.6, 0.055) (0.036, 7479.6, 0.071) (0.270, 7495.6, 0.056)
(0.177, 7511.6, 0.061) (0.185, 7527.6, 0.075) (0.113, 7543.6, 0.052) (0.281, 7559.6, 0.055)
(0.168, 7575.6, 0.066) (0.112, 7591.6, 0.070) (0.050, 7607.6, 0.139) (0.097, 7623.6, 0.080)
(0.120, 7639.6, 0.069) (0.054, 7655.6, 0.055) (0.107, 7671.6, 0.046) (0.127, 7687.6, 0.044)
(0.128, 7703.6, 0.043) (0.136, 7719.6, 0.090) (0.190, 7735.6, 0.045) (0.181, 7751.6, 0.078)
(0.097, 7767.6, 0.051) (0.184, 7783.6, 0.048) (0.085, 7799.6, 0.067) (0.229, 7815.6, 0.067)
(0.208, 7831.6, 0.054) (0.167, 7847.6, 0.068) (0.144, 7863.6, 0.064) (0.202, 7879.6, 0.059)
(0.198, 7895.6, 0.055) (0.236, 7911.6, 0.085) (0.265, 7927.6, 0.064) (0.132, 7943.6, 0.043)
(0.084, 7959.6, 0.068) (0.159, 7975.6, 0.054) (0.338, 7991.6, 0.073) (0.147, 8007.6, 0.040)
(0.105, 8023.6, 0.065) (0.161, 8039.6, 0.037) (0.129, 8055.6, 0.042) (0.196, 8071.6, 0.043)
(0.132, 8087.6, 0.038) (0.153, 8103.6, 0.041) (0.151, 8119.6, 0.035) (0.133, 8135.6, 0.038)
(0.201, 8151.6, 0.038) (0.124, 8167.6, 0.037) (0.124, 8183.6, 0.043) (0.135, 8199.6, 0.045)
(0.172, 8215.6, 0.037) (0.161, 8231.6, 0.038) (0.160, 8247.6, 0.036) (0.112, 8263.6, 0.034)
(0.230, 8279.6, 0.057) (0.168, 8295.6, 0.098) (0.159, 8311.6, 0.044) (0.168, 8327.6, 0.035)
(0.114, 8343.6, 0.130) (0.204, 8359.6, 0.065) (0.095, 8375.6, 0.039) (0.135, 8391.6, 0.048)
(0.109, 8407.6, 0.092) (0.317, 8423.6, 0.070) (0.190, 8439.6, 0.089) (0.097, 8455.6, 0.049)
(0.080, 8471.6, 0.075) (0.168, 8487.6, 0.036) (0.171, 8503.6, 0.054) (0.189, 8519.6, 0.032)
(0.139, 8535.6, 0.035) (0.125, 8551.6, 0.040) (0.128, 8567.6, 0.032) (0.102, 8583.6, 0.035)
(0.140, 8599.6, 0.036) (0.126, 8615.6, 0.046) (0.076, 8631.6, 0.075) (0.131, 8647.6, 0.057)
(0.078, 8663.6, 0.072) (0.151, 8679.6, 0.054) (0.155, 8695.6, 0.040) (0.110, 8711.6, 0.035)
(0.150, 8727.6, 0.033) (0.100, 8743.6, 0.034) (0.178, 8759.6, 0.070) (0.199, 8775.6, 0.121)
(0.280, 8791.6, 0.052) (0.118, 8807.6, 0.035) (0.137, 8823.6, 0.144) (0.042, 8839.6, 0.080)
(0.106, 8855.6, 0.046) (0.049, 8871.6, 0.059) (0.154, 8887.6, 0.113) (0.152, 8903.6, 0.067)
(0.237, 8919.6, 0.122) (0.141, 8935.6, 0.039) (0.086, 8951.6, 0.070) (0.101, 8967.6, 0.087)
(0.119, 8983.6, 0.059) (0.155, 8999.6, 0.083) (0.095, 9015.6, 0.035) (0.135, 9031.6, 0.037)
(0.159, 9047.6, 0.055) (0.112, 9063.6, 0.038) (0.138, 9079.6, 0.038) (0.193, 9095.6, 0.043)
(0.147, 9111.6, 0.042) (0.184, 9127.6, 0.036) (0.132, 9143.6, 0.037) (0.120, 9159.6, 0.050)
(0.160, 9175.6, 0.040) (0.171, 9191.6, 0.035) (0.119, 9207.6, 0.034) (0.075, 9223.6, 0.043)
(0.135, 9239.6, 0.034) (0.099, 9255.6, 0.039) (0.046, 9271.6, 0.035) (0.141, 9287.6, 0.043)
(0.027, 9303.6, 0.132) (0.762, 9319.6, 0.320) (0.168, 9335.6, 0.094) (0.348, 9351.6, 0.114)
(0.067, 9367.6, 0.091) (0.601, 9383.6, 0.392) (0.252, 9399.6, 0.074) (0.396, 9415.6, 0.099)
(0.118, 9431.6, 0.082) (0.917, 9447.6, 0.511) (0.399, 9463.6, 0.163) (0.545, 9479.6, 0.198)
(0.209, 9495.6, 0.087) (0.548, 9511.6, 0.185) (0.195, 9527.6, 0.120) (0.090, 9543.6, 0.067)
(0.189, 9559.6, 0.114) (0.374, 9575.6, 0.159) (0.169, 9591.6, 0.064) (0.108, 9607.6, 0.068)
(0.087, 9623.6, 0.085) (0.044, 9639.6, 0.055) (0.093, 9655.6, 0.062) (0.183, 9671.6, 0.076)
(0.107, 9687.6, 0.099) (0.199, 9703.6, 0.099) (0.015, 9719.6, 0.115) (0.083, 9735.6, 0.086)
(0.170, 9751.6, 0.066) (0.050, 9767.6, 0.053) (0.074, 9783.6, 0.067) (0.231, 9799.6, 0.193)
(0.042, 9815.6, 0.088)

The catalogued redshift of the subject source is 0.50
